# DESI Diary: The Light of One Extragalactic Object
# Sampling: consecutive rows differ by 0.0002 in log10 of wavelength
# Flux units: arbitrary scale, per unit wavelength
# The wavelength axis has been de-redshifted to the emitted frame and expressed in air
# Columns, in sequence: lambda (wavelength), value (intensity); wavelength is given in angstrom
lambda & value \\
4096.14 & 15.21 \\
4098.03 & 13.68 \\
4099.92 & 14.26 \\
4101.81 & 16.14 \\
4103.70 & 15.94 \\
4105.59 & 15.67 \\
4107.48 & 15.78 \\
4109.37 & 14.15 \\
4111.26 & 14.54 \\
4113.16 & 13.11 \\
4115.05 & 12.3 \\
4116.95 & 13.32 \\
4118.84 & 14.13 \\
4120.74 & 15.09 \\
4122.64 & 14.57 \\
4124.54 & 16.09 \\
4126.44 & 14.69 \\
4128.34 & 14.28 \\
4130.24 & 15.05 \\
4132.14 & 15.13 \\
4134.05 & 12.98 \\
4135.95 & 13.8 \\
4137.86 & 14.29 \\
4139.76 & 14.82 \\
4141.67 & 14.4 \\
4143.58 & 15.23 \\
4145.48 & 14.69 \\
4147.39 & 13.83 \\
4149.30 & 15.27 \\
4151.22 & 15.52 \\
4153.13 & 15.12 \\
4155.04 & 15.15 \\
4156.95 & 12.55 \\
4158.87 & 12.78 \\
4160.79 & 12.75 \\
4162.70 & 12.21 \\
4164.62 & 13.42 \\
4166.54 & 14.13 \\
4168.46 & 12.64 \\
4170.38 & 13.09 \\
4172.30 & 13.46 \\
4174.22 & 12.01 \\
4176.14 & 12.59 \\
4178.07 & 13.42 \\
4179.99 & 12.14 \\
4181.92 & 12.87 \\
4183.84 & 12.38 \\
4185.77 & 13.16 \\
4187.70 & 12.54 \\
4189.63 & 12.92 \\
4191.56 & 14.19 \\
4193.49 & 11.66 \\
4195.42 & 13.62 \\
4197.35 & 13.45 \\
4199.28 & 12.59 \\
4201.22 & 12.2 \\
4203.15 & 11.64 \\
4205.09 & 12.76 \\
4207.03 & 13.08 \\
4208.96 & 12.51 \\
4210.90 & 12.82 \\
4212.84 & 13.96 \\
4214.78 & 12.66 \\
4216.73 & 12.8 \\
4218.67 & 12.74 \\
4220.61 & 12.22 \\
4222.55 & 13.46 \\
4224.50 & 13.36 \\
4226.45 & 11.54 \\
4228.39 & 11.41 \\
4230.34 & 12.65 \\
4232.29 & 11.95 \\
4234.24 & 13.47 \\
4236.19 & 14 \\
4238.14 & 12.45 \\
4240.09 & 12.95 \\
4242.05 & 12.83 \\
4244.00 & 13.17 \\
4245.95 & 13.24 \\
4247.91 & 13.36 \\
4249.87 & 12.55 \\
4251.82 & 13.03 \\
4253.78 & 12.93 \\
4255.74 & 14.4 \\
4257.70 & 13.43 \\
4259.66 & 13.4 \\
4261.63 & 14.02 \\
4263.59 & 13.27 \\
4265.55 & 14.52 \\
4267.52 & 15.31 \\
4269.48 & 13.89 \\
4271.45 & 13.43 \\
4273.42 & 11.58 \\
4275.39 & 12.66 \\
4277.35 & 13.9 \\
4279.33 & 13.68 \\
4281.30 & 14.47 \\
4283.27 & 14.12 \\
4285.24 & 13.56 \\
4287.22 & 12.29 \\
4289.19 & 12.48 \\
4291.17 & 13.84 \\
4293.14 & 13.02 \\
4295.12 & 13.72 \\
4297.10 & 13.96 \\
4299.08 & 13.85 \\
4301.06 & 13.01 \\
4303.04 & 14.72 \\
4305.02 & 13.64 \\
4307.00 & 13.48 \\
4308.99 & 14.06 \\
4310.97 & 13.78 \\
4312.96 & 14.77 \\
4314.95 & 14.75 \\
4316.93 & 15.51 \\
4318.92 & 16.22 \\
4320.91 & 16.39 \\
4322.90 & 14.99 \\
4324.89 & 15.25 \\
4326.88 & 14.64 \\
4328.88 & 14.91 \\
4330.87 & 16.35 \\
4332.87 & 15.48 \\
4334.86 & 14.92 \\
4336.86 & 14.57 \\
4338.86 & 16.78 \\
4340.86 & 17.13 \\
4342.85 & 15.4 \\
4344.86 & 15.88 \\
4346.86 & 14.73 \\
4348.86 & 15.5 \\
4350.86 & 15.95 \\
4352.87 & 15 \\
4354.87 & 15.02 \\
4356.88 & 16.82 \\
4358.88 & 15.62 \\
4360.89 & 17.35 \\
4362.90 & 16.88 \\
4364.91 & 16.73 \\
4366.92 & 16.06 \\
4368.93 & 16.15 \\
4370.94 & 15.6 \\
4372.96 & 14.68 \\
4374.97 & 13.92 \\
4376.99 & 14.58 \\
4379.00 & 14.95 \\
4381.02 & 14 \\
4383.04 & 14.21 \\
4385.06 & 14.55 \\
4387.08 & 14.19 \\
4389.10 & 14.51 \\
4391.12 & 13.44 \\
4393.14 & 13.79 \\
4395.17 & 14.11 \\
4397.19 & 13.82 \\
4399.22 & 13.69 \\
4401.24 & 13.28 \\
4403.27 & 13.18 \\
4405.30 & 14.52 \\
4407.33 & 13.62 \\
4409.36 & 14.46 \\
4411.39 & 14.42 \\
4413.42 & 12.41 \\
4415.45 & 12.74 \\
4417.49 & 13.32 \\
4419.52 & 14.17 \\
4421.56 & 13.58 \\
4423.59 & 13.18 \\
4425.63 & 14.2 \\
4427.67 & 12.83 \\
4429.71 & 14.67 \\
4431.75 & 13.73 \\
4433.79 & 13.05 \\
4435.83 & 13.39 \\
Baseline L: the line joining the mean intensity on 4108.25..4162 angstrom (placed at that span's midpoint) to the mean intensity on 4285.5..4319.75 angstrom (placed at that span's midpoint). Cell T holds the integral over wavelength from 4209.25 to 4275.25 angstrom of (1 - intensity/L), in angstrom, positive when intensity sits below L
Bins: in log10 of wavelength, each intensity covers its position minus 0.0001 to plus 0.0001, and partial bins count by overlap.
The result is 4.4 angstrom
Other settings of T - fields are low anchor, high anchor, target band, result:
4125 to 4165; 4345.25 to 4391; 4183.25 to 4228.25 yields 5.4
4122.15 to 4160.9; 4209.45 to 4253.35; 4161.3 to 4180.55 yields 1.4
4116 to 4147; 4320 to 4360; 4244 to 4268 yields 2.5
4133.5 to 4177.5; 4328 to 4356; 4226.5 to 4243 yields 2.1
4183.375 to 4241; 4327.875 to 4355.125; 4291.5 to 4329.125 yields 1.1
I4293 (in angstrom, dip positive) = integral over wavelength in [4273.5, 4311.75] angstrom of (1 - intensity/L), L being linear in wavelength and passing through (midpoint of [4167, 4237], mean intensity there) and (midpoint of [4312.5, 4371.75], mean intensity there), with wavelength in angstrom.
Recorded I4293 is 3.0 angstrom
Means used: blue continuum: 12.8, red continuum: 15.7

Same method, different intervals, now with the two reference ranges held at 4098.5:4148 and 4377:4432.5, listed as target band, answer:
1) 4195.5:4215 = 2.08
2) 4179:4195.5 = 1.83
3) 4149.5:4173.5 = 1.41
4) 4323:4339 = -1.41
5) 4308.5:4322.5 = -1.03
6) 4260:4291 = 1.36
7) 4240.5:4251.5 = 0.94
